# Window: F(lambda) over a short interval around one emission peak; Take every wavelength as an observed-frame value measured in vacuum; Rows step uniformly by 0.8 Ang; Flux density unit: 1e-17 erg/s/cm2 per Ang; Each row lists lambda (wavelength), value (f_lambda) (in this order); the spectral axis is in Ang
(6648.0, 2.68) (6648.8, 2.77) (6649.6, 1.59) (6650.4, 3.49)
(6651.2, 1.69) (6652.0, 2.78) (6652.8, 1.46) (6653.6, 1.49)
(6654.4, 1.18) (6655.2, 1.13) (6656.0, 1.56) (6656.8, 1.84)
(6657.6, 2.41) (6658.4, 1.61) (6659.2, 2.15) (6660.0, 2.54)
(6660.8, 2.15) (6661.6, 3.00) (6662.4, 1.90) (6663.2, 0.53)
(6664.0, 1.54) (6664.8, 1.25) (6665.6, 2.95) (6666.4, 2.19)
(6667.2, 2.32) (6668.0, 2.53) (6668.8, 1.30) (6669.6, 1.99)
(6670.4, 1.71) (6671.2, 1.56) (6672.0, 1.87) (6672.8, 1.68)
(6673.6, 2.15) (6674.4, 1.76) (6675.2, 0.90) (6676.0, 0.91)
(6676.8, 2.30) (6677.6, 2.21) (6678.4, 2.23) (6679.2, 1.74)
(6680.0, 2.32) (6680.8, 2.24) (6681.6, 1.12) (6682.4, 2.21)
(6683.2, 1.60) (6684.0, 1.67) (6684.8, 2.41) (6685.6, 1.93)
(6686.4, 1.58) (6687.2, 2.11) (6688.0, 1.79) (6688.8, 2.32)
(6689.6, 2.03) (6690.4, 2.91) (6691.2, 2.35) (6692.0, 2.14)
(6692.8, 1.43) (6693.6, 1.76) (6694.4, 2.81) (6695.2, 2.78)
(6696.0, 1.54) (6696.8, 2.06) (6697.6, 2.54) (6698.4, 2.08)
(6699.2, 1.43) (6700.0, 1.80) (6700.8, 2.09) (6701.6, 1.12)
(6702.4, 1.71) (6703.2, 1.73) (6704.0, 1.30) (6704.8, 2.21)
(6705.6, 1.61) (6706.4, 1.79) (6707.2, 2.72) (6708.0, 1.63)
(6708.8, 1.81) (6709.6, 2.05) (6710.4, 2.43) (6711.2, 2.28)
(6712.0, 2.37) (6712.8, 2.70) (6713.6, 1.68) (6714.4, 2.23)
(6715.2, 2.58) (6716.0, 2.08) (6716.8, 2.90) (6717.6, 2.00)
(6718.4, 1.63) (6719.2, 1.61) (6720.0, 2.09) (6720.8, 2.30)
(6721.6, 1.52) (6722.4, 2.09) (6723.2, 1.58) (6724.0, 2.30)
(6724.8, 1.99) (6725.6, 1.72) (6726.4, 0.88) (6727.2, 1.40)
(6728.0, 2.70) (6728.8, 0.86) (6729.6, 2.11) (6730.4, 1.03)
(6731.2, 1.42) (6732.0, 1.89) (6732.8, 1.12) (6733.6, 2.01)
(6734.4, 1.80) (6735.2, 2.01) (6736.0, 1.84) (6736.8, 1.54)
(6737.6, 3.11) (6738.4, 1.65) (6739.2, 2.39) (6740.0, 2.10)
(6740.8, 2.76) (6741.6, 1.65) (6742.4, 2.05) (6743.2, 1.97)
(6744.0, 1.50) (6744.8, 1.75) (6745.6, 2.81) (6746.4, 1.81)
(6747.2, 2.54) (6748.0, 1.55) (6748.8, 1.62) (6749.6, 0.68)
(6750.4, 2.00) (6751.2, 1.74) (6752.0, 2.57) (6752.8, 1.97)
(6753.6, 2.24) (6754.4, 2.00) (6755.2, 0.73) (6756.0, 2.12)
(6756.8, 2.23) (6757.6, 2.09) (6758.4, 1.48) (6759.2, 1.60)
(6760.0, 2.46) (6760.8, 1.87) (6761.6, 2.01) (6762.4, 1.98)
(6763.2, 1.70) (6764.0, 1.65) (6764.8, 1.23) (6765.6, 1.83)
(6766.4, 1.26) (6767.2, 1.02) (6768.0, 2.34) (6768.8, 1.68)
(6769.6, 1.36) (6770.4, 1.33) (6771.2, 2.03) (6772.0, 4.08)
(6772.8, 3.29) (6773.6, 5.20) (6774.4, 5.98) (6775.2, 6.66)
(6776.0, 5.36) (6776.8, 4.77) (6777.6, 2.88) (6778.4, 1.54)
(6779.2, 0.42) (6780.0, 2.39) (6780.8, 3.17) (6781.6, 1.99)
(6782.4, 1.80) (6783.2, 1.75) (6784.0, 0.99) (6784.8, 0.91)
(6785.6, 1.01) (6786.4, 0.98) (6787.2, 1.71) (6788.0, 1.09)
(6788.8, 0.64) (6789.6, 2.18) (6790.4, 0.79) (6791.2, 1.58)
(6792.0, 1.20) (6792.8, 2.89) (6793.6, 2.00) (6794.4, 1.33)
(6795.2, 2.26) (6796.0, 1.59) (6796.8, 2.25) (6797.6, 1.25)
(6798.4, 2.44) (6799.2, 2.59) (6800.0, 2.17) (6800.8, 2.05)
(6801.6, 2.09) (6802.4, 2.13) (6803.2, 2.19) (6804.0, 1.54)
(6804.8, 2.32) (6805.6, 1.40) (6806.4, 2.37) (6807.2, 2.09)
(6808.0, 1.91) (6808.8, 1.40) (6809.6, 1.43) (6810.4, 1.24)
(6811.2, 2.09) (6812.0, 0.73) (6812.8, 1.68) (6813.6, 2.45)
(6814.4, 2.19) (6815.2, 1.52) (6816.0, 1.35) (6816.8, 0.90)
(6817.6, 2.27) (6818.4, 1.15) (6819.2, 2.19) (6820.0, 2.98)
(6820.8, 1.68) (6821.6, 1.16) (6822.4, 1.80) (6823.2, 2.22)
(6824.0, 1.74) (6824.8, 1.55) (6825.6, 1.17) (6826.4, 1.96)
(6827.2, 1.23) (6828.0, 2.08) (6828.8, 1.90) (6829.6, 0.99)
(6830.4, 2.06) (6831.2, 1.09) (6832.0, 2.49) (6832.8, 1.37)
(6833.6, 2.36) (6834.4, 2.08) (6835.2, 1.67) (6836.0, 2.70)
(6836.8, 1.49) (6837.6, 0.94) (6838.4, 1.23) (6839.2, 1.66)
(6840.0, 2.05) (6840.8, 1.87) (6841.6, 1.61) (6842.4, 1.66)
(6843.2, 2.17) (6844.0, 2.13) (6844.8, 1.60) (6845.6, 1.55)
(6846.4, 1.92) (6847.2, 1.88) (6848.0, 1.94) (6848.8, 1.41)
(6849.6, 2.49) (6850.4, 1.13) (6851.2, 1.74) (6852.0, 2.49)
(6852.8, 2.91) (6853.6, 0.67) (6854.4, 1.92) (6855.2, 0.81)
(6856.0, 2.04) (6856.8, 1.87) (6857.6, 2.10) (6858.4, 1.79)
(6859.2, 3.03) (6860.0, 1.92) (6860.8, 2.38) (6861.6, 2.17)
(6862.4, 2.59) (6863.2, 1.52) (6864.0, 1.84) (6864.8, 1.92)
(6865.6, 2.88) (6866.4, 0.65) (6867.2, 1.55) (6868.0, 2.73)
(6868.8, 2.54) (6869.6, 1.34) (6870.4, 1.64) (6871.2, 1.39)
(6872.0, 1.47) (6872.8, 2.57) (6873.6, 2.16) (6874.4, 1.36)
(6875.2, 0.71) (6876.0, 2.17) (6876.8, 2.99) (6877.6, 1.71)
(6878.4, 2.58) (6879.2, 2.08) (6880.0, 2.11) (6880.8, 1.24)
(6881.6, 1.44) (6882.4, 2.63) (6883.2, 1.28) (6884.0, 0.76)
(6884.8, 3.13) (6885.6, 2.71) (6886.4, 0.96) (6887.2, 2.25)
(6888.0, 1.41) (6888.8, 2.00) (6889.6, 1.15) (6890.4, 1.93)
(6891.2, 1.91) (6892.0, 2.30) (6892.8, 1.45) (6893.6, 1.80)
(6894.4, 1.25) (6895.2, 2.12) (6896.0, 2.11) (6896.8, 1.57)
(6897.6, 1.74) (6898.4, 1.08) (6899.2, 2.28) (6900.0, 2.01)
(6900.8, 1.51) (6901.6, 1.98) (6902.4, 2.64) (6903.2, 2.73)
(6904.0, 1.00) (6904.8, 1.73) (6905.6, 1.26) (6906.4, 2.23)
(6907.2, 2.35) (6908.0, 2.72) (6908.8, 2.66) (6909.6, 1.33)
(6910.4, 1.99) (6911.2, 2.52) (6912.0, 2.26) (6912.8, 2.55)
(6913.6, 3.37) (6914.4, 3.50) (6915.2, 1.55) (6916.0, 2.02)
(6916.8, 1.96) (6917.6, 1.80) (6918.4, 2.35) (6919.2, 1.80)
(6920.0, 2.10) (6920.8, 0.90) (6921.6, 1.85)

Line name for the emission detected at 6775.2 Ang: H-beta 4861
